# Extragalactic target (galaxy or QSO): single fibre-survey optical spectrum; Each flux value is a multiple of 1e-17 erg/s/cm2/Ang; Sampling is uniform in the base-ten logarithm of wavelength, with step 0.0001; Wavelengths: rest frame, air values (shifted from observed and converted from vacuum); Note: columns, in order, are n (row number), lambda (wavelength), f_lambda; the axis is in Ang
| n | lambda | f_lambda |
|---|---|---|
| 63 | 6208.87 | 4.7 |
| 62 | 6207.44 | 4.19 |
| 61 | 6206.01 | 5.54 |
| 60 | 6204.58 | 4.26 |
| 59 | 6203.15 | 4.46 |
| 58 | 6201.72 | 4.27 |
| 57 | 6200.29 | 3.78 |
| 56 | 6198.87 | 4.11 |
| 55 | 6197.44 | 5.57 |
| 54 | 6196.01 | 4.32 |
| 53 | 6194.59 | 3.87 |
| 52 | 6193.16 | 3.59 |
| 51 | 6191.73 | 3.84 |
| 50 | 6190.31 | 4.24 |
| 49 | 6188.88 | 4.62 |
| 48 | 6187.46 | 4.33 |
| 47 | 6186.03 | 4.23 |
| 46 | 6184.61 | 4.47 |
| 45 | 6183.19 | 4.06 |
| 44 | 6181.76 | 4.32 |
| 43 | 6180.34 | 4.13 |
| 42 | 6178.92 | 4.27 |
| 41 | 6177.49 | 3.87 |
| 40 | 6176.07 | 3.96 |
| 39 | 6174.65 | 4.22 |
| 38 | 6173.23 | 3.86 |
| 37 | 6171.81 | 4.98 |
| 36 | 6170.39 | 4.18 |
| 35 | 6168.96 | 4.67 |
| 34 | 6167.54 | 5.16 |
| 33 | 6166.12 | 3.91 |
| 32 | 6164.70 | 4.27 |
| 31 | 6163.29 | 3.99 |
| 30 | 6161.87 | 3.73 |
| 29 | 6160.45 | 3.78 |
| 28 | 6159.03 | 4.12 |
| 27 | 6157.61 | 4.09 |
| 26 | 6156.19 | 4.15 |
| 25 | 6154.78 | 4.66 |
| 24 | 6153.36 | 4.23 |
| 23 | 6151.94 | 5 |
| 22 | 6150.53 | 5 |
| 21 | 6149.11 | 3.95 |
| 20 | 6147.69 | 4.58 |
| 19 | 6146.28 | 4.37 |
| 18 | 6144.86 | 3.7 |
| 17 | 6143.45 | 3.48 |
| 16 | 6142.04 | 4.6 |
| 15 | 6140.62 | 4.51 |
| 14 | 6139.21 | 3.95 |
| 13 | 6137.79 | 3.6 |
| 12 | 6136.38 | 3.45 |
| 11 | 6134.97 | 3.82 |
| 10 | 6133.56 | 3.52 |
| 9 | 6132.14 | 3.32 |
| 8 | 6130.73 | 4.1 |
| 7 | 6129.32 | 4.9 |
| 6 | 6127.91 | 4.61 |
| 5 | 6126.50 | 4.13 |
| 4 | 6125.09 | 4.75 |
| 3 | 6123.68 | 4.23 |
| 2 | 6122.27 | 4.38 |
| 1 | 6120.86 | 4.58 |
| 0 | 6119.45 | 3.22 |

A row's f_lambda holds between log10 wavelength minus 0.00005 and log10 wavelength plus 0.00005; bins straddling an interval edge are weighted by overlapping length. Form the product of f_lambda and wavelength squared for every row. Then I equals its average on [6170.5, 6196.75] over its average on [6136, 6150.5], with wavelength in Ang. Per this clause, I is 1.04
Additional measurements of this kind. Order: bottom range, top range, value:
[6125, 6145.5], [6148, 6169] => 1.08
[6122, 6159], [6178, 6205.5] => 1.03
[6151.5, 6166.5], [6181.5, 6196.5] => 1.01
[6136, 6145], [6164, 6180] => 1.11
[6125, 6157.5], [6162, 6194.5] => 1.02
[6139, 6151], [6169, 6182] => 1.01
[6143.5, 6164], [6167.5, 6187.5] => 1.02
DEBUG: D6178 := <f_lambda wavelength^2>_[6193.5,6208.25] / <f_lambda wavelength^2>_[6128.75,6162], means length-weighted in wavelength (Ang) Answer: 1.1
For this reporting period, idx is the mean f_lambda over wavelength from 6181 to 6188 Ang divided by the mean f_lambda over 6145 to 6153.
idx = 1.0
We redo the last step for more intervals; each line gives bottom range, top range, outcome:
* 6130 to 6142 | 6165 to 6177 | 1.14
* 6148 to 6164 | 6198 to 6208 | 1.03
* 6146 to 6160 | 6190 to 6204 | 0.95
